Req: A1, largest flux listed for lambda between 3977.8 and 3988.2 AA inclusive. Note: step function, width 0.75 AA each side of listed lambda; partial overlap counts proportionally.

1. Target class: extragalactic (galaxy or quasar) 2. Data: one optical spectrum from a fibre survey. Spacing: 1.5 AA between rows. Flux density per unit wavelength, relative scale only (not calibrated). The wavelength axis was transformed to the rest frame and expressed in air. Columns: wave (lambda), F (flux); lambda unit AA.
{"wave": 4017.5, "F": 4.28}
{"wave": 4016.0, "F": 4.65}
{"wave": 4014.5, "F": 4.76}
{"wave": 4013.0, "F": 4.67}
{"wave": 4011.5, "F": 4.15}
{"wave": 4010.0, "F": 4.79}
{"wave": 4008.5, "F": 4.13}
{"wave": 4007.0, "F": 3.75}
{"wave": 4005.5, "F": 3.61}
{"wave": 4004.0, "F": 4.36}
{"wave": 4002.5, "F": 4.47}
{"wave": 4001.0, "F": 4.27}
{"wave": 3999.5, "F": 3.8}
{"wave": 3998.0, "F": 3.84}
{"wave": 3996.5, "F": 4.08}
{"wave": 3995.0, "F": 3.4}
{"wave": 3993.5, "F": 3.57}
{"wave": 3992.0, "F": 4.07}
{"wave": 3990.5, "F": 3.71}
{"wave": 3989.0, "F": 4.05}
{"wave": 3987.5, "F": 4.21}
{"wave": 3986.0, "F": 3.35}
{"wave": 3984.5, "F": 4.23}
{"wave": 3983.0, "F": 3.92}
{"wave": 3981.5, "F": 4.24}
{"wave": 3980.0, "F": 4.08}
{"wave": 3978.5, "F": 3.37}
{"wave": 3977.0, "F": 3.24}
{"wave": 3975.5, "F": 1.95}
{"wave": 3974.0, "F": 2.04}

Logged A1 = 4.24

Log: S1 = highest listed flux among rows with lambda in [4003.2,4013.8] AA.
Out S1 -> 4.79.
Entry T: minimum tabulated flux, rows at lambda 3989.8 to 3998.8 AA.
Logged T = 3.4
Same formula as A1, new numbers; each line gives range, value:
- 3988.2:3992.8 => 4.07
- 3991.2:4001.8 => 4.27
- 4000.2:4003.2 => 4.47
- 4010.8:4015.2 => 4.76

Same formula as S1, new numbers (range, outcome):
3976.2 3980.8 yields 4.08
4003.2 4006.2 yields 4.36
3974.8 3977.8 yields 3.24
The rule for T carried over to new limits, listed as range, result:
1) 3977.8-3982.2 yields 3.37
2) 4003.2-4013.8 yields 3.61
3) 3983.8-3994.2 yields 3.35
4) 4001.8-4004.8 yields 4.36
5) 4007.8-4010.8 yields 4.13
